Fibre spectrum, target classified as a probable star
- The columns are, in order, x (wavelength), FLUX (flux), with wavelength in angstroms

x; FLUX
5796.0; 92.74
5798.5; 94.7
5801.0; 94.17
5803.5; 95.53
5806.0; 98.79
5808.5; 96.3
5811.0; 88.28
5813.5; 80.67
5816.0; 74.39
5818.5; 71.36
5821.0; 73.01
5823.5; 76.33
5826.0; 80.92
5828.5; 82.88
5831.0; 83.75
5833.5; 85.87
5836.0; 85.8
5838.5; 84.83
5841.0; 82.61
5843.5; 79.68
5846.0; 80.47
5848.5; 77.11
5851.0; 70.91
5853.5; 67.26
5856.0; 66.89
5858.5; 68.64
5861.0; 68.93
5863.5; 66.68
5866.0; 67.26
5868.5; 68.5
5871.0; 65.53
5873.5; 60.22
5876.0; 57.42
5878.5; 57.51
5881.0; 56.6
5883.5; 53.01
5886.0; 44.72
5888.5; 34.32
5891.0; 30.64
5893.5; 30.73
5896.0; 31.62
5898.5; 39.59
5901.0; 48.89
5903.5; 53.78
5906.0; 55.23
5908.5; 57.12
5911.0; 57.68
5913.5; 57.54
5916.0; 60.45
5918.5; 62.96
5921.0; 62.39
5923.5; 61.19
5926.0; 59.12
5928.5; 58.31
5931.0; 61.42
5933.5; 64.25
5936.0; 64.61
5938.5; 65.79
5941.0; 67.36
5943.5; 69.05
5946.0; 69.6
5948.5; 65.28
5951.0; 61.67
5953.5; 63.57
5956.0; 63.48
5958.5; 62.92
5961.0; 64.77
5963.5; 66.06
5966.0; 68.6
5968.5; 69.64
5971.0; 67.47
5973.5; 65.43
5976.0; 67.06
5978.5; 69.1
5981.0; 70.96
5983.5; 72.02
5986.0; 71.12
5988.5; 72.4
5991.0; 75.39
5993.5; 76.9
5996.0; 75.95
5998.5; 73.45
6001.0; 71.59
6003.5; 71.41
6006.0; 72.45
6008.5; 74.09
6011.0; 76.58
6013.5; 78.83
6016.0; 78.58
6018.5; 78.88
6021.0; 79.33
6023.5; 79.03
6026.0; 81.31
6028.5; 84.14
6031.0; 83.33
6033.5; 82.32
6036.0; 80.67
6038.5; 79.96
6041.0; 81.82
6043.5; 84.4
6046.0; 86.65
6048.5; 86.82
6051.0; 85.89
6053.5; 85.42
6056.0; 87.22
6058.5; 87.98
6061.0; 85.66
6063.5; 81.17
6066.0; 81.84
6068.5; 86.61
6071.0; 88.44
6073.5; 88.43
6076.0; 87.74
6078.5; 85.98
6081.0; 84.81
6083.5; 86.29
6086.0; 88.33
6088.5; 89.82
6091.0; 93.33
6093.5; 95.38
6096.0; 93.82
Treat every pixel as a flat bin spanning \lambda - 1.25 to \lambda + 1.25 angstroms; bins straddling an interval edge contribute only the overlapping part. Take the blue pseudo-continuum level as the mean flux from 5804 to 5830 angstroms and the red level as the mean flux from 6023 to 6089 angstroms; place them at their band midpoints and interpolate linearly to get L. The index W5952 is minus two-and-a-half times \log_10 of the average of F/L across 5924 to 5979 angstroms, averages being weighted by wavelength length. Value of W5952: 0.28 mag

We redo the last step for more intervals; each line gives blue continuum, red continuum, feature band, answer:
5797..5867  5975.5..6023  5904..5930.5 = 0.29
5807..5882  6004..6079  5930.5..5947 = 0.18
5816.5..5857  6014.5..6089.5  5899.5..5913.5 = 0.42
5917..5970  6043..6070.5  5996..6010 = 0.04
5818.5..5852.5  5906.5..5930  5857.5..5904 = 0.30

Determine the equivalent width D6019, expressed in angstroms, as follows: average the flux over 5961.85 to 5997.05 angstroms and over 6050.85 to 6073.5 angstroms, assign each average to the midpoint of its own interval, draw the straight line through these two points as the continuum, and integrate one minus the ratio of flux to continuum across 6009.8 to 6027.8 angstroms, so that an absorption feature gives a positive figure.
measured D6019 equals -0.31 angstroms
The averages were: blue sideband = 70.5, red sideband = 85.7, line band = 79.1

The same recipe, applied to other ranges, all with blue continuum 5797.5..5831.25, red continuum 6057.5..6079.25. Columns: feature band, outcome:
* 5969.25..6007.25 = 6.3 angstroms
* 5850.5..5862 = 2.3 angstroms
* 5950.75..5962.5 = 3.0 angstroms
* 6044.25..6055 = 0.0 angstroms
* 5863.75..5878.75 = 3.9 angstroms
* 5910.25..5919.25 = 2.7 angstroms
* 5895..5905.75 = 5.1 angstroms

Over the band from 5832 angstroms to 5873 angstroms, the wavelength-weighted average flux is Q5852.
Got 74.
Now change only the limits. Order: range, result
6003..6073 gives 82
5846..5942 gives 58.2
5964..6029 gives 73.7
